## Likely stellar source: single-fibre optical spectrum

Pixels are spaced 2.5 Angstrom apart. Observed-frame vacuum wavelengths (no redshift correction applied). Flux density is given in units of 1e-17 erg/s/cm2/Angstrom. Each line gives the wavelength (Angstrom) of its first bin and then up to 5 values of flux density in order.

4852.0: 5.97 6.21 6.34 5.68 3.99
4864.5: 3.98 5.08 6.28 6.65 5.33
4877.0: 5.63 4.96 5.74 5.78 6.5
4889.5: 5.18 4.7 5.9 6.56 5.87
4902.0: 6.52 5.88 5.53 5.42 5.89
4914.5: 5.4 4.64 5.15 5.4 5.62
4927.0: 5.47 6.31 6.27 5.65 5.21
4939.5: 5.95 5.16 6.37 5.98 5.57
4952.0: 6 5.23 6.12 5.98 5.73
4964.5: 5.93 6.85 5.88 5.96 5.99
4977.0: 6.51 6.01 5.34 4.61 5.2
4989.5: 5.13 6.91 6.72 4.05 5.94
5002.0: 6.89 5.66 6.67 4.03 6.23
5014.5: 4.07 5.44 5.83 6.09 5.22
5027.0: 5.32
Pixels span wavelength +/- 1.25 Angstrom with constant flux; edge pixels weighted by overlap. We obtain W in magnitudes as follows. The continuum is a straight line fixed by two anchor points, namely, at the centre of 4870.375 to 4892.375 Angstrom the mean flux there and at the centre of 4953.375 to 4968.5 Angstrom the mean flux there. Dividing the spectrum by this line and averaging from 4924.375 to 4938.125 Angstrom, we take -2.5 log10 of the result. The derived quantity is 0.02 mag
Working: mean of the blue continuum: 5.66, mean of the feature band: 5.77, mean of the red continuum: 5.98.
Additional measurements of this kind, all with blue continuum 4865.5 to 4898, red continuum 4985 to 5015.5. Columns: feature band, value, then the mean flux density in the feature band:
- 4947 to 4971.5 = -0.05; 5.93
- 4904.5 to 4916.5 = 0.03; 5.54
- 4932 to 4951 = -0.02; 5.74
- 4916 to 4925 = 0.10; 5.18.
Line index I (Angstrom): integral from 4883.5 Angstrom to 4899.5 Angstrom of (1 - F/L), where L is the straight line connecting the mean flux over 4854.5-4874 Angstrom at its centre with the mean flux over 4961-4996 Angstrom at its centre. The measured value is -0.6 Angstrom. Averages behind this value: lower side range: 5.47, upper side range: 5.9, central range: 5.78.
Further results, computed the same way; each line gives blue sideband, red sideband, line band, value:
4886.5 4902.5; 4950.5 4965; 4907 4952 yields 1.6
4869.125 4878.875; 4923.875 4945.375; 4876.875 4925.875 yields 1.8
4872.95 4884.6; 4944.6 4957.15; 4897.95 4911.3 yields -0.6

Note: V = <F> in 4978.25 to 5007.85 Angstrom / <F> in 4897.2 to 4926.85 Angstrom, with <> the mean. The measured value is 1.03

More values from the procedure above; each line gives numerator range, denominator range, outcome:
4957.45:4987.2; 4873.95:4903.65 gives 1.02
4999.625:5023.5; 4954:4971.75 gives 0.95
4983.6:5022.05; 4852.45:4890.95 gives 1.00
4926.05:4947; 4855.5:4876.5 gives 1.07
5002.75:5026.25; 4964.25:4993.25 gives 0.94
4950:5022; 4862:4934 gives 1.03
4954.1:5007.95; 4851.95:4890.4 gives 1.06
